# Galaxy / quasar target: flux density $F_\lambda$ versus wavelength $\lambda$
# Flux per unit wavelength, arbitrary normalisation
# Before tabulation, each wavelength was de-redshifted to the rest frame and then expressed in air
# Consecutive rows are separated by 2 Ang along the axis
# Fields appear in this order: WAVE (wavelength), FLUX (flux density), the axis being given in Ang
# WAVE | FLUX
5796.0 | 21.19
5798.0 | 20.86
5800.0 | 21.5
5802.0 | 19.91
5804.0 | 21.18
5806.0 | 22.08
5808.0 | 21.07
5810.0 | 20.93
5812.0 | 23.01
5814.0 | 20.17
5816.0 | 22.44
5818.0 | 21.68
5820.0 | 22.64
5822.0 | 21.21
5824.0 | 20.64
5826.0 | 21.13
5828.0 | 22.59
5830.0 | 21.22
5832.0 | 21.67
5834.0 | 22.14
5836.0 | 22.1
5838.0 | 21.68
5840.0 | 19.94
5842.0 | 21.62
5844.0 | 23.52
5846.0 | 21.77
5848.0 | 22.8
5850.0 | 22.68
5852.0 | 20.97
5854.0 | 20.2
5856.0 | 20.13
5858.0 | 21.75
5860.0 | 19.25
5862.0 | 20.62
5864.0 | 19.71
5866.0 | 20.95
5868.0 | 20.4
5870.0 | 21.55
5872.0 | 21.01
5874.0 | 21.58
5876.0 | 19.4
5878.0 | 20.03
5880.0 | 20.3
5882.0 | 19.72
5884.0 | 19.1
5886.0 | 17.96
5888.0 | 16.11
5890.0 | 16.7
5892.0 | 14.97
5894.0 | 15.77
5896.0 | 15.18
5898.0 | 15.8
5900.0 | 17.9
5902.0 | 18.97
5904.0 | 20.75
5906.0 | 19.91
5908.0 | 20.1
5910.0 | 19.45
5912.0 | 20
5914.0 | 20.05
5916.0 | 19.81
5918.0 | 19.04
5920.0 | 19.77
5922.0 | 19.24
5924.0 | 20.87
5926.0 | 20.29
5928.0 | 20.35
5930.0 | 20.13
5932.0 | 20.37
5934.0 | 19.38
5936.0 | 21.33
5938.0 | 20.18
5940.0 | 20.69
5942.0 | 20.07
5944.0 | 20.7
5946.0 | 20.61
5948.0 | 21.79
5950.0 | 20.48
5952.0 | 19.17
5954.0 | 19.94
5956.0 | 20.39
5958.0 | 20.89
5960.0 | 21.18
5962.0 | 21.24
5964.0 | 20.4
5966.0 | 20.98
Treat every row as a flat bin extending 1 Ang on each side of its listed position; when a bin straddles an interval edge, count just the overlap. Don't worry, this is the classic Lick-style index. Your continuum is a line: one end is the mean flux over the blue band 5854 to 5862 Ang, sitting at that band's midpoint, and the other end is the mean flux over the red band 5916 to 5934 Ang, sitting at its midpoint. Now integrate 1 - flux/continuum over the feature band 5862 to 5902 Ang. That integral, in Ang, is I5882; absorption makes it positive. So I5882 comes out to 3.0 Ang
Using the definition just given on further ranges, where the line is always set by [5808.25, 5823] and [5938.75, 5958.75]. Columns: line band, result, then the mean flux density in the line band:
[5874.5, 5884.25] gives 0.58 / 19.9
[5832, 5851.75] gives -0.48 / 22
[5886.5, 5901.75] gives 3.42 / 16.3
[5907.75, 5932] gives 0.93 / 19.9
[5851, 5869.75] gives 0.70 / 20.5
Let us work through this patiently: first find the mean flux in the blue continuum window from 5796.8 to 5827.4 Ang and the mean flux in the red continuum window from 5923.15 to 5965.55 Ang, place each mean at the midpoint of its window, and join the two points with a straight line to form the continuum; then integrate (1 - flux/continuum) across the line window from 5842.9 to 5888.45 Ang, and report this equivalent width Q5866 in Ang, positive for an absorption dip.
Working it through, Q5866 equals 1.0 Ang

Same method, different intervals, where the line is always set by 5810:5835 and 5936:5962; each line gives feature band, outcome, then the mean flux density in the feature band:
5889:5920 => 3.86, 18.3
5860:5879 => 0.67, 20.5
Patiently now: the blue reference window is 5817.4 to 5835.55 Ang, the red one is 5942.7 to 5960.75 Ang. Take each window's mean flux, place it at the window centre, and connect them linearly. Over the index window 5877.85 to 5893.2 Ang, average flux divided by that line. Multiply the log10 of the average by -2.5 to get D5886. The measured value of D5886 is 0.18 mag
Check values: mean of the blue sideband 21.7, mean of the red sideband 20.6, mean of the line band 18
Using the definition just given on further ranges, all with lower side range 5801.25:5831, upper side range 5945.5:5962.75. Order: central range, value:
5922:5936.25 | 0.03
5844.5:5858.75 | -0.01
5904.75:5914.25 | 0.05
